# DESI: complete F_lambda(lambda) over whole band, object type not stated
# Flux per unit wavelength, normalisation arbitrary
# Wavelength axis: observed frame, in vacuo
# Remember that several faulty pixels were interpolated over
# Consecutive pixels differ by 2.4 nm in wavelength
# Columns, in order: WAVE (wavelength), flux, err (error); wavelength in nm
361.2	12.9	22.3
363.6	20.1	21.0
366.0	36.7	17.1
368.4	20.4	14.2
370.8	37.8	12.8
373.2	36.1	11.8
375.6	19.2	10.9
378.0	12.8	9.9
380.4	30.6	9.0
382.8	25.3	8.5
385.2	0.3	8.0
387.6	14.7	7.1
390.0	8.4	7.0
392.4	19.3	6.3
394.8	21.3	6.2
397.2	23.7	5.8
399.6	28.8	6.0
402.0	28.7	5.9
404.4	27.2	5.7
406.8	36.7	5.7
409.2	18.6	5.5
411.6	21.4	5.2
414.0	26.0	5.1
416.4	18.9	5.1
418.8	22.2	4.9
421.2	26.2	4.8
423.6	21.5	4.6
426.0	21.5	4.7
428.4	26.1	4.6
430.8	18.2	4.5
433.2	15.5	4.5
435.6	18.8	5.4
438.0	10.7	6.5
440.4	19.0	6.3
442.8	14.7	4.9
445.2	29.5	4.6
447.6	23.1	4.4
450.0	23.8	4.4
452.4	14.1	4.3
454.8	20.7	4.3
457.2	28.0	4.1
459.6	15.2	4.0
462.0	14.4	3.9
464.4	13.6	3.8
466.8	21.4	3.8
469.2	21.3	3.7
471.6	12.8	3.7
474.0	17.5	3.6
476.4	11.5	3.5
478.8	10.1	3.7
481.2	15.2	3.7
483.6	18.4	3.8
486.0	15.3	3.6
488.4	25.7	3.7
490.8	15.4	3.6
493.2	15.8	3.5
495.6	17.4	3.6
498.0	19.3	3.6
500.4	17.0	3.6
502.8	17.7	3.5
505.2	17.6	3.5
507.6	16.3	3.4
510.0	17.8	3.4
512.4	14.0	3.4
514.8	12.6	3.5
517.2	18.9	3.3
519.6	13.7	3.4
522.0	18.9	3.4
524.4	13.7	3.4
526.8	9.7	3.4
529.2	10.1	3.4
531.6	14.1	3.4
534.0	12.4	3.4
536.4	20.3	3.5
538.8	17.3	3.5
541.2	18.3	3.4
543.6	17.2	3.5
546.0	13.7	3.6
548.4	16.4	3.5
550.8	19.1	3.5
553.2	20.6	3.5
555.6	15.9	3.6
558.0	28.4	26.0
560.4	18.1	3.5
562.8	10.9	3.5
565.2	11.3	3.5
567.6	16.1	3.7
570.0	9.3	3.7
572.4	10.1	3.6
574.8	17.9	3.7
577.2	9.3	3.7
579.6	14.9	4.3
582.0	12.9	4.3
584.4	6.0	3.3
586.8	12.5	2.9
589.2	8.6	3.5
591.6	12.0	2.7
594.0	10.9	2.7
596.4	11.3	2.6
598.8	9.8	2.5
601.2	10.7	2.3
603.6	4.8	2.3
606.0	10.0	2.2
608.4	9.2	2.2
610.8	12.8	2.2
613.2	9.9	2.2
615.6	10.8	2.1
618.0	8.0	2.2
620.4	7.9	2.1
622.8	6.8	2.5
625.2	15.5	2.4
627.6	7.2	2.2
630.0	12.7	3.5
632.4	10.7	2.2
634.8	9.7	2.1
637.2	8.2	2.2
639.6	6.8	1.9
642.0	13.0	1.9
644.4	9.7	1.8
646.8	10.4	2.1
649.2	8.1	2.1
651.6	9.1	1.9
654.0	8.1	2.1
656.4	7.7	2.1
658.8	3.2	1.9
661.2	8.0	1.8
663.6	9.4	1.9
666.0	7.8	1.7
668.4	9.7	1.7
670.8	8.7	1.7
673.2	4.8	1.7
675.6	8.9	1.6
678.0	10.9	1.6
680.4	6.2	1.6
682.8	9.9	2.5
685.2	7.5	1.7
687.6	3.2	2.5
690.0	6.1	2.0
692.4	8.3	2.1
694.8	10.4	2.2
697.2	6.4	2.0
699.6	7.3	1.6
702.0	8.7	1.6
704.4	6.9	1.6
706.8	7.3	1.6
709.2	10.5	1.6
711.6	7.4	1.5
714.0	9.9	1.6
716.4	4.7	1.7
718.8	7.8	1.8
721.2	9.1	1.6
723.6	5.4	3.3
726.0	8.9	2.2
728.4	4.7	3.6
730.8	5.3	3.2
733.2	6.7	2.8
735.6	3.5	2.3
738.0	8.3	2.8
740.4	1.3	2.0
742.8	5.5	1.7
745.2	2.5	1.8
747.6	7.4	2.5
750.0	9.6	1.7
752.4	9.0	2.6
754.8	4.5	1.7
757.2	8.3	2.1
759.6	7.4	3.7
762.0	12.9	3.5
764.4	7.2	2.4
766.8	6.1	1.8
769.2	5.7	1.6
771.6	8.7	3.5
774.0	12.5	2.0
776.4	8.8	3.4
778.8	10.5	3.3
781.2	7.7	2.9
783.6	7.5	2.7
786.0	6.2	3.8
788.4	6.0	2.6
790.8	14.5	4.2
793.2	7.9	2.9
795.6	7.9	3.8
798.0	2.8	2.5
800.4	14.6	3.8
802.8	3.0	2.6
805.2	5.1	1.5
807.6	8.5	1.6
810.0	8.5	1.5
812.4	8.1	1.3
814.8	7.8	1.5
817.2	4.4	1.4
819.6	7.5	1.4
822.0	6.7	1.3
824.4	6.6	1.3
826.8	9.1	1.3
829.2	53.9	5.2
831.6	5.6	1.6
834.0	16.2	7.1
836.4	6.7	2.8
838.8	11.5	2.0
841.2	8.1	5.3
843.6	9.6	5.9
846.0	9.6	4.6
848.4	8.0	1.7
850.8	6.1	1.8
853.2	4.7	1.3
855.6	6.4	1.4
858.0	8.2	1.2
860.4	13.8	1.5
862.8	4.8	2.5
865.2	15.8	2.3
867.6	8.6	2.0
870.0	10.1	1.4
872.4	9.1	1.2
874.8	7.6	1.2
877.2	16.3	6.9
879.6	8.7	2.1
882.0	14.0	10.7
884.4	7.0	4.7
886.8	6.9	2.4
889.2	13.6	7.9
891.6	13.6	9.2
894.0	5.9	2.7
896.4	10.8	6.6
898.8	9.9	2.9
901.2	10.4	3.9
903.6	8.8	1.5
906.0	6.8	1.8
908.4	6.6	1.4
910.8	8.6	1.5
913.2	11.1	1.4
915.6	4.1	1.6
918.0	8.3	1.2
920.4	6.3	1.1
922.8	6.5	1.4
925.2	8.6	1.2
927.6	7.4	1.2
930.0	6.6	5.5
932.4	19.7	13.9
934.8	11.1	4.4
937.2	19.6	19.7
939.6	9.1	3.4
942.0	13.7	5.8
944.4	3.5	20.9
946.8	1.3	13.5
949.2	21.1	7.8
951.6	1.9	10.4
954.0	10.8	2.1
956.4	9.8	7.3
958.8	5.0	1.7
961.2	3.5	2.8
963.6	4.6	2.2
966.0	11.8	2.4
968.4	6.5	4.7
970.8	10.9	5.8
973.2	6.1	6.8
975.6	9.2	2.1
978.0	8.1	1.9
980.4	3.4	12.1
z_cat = 1.223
